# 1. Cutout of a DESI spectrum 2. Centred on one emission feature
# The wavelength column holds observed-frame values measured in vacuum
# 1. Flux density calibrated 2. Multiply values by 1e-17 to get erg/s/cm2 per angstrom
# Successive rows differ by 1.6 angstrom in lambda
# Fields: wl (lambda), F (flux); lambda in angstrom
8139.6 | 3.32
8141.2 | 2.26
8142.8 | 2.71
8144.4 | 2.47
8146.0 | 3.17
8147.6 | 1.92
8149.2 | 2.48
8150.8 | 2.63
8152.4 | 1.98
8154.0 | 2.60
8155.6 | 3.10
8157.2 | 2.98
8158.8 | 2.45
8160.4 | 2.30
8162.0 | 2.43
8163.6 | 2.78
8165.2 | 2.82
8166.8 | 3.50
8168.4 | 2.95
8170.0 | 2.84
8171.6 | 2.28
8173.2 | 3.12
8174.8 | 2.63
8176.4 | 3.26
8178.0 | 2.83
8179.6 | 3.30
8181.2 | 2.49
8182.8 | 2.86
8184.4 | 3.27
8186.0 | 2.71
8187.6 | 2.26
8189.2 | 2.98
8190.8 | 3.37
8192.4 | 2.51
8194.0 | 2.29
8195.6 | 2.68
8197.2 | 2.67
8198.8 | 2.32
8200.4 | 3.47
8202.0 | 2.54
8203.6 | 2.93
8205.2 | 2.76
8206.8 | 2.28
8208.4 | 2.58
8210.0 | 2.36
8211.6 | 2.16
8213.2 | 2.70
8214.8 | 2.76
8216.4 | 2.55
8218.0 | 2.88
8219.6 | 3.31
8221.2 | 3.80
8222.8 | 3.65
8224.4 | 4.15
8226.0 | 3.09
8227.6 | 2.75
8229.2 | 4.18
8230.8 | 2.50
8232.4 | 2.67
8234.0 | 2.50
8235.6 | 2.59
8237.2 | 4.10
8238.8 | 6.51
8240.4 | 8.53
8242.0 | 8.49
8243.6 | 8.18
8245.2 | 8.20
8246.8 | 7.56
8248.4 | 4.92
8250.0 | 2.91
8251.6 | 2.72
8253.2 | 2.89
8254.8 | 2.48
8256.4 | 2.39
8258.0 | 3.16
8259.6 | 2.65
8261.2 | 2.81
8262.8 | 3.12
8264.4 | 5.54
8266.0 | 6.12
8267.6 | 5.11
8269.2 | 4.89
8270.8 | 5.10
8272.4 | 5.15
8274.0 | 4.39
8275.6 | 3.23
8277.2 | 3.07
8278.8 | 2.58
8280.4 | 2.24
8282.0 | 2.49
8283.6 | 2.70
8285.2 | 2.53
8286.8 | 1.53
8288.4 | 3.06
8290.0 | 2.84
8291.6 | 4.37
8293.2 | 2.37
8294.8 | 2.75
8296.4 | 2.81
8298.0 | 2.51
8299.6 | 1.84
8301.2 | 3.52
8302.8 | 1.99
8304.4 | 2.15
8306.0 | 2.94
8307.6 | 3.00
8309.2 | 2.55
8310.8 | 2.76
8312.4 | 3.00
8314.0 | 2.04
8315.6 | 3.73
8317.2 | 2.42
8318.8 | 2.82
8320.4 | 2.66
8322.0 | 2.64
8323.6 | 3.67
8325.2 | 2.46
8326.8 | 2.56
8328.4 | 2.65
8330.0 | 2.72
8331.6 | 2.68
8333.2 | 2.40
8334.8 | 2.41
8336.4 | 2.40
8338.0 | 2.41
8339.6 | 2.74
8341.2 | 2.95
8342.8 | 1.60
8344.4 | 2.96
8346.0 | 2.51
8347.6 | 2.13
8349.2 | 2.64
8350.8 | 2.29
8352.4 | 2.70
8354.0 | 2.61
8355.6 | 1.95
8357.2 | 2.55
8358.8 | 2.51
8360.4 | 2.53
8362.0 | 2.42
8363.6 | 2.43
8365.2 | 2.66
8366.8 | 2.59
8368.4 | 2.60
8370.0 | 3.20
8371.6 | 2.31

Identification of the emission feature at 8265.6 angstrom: [N II]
